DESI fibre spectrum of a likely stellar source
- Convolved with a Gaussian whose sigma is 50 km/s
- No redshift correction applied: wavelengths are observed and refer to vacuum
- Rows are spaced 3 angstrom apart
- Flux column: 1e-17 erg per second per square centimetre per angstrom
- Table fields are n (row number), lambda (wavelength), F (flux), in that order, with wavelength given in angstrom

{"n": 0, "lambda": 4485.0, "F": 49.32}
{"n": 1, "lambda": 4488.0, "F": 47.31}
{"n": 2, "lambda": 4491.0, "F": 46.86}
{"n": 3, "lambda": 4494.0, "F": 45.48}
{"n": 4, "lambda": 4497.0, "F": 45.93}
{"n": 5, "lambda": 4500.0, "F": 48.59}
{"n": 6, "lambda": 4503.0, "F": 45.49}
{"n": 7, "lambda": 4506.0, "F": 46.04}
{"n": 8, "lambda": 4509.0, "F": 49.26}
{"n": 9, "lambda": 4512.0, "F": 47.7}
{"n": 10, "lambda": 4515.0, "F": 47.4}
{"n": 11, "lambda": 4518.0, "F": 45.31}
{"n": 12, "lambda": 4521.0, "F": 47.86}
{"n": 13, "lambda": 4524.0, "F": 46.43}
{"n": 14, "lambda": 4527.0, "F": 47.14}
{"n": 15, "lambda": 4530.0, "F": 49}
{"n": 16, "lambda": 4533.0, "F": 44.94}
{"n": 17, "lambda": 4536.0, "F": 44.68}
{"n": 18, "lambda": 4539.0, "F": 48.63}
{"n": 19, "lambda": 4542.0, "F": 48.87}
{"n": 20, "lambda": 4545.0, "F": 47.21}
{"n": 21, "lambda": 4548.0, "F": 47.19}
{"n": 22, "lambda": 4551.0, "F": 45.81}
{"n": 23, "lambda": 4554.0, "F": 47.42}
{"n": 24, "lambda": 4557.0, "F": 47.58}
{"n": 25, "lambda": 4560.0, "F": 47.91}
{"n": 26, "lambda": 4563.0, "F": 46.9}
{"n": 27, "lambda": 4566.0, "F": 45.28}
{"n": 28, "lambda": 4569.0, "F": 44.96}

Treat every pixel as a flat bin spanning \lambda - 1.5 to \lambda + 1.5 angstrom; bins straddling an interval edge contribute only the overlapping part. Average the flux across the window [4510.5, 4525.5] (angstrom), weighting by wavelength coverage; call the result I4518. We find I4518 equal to 46.9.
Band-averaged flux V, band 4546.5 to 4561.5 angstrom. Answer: 47.2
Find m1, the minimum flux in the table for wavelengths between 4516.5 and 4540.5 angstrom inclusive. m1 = 44.68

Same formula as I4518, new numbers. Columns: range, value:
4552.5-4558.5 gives 47.5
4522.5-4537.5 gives 46.4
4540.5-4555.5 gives 47.3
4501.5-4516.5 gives 47.2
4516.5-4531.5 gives 47.1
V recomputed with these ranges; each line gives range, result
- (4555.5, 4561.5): 47.7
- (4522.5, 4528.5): 46.8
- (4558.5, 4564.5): 47.4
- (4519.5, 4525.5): 47.1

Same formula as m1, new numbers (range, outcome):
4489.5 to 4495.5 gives 45.48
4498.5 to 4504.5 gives 45.49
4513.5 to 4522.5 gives 45.31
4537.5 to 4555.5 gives 45.81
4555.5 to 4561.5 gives 47.58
